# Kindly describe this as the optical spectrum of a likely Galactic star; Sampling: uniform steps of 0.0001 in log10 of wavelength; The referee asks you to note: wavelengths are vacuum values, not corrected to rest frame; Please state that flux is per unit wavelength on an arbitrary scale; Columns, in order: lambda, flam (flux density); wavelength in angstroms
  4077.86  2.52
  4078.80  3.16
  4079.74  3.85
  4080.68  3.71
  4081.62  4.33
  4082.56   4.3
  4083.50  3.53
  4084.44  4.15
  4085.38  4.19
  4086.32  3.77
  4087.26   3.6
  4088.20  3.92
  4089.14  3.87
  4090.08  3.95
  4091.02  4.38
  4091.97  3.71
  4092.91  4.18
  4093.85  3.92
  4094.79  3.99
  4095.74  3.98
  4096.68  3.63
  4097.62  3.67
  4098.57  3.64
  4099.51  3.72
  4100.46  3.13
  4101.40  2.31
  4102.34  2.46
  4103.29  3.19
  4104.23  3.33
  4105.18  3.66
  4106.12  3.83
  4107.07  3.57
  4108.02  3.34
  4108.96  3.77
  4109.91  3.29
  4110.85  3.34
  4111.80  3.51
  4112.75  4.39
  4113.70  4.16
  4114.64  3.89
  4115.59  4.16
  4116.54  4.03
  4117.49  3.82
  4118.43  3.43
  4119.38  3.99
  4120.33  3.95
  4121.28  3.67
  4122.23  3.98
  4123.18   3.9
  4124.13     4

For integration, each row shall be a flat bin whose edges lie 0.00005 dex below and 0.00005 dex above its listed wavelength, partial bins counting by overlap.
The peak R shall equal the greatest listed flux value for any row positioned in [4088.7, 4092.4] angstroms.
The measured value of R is 4.38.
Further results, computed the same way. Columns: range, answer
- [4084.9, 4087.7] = 4.19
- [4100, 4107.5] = 3.83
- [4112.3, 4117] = 4.39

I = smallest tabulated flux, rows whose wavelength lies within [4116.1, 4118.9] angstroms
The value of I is 3.43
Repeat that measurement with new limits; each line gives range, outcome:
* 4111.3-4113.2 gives 3.51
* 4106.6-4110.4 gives 3.29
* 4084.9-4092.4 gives 3.6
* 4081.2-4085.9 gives 3.53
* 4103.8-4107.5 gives 3.33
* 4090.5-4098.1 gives 3.63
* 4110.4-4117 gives 3.34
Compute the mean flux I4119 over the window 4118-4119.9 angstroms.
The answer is 3.72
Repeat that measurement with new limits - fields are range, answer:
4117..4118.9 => 3.64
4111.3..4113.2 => 3.92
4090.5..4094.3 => 4.05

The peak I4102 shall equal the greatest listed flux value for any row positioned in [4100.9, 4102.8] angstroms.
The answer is 2.46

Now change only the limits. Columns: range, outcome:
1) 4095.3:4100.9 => 3.98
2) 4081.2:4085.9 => 4.33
